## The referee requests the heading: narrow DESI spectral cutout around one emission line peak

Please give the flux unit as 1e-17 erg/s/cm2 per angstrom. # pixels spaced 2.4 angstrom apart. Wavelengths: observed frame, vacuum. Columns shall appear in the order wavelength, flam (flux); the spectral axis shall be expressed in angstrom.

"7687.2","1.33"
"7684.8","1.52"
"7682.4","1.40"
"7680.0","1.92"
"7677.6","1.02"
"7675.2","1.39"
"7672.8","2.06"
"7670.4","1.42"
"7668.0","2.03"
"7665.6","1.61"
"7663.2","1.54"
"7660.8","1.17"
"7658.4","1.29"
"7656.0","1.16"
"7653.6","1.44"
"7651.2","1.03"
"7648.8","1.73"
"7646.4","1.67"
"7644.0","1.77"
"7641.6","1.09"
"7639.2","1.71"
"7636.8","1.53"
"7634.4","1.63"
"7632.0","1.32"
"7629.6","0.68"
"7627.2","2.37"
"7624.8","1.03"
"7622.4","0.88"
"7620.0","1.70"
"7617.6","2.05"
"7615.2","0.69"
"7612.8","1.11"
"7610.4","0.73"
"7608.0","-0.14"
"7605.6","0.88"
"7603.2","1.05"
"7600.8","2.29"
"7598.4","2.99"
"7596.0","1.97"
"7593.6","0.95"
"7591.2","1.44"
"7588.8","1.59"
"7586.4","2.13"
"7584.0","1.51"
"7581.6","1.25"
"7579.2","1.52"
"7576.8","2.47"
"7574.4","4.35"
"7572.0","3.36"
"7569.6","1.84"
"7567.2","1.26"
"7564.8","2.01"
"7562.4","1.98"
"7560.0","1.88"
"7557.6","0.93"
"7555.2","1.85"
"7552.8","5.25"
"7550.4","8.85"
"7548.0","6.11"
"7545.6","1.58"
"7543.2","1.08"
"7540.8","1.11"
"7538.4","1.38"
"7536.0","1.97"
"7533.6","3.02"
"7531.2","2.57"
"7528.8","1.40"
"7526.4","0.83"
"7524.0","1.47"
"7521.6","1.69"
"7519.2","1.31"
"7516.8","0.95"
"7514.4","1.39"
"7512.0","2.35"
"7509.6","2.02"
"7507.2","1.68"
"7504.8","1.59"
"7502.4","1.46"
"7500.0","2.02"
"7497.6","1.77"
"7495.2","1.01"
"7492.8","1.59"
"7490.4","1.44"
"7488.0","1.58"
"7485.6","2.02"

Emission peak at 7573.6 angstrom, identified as [N II] 6583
